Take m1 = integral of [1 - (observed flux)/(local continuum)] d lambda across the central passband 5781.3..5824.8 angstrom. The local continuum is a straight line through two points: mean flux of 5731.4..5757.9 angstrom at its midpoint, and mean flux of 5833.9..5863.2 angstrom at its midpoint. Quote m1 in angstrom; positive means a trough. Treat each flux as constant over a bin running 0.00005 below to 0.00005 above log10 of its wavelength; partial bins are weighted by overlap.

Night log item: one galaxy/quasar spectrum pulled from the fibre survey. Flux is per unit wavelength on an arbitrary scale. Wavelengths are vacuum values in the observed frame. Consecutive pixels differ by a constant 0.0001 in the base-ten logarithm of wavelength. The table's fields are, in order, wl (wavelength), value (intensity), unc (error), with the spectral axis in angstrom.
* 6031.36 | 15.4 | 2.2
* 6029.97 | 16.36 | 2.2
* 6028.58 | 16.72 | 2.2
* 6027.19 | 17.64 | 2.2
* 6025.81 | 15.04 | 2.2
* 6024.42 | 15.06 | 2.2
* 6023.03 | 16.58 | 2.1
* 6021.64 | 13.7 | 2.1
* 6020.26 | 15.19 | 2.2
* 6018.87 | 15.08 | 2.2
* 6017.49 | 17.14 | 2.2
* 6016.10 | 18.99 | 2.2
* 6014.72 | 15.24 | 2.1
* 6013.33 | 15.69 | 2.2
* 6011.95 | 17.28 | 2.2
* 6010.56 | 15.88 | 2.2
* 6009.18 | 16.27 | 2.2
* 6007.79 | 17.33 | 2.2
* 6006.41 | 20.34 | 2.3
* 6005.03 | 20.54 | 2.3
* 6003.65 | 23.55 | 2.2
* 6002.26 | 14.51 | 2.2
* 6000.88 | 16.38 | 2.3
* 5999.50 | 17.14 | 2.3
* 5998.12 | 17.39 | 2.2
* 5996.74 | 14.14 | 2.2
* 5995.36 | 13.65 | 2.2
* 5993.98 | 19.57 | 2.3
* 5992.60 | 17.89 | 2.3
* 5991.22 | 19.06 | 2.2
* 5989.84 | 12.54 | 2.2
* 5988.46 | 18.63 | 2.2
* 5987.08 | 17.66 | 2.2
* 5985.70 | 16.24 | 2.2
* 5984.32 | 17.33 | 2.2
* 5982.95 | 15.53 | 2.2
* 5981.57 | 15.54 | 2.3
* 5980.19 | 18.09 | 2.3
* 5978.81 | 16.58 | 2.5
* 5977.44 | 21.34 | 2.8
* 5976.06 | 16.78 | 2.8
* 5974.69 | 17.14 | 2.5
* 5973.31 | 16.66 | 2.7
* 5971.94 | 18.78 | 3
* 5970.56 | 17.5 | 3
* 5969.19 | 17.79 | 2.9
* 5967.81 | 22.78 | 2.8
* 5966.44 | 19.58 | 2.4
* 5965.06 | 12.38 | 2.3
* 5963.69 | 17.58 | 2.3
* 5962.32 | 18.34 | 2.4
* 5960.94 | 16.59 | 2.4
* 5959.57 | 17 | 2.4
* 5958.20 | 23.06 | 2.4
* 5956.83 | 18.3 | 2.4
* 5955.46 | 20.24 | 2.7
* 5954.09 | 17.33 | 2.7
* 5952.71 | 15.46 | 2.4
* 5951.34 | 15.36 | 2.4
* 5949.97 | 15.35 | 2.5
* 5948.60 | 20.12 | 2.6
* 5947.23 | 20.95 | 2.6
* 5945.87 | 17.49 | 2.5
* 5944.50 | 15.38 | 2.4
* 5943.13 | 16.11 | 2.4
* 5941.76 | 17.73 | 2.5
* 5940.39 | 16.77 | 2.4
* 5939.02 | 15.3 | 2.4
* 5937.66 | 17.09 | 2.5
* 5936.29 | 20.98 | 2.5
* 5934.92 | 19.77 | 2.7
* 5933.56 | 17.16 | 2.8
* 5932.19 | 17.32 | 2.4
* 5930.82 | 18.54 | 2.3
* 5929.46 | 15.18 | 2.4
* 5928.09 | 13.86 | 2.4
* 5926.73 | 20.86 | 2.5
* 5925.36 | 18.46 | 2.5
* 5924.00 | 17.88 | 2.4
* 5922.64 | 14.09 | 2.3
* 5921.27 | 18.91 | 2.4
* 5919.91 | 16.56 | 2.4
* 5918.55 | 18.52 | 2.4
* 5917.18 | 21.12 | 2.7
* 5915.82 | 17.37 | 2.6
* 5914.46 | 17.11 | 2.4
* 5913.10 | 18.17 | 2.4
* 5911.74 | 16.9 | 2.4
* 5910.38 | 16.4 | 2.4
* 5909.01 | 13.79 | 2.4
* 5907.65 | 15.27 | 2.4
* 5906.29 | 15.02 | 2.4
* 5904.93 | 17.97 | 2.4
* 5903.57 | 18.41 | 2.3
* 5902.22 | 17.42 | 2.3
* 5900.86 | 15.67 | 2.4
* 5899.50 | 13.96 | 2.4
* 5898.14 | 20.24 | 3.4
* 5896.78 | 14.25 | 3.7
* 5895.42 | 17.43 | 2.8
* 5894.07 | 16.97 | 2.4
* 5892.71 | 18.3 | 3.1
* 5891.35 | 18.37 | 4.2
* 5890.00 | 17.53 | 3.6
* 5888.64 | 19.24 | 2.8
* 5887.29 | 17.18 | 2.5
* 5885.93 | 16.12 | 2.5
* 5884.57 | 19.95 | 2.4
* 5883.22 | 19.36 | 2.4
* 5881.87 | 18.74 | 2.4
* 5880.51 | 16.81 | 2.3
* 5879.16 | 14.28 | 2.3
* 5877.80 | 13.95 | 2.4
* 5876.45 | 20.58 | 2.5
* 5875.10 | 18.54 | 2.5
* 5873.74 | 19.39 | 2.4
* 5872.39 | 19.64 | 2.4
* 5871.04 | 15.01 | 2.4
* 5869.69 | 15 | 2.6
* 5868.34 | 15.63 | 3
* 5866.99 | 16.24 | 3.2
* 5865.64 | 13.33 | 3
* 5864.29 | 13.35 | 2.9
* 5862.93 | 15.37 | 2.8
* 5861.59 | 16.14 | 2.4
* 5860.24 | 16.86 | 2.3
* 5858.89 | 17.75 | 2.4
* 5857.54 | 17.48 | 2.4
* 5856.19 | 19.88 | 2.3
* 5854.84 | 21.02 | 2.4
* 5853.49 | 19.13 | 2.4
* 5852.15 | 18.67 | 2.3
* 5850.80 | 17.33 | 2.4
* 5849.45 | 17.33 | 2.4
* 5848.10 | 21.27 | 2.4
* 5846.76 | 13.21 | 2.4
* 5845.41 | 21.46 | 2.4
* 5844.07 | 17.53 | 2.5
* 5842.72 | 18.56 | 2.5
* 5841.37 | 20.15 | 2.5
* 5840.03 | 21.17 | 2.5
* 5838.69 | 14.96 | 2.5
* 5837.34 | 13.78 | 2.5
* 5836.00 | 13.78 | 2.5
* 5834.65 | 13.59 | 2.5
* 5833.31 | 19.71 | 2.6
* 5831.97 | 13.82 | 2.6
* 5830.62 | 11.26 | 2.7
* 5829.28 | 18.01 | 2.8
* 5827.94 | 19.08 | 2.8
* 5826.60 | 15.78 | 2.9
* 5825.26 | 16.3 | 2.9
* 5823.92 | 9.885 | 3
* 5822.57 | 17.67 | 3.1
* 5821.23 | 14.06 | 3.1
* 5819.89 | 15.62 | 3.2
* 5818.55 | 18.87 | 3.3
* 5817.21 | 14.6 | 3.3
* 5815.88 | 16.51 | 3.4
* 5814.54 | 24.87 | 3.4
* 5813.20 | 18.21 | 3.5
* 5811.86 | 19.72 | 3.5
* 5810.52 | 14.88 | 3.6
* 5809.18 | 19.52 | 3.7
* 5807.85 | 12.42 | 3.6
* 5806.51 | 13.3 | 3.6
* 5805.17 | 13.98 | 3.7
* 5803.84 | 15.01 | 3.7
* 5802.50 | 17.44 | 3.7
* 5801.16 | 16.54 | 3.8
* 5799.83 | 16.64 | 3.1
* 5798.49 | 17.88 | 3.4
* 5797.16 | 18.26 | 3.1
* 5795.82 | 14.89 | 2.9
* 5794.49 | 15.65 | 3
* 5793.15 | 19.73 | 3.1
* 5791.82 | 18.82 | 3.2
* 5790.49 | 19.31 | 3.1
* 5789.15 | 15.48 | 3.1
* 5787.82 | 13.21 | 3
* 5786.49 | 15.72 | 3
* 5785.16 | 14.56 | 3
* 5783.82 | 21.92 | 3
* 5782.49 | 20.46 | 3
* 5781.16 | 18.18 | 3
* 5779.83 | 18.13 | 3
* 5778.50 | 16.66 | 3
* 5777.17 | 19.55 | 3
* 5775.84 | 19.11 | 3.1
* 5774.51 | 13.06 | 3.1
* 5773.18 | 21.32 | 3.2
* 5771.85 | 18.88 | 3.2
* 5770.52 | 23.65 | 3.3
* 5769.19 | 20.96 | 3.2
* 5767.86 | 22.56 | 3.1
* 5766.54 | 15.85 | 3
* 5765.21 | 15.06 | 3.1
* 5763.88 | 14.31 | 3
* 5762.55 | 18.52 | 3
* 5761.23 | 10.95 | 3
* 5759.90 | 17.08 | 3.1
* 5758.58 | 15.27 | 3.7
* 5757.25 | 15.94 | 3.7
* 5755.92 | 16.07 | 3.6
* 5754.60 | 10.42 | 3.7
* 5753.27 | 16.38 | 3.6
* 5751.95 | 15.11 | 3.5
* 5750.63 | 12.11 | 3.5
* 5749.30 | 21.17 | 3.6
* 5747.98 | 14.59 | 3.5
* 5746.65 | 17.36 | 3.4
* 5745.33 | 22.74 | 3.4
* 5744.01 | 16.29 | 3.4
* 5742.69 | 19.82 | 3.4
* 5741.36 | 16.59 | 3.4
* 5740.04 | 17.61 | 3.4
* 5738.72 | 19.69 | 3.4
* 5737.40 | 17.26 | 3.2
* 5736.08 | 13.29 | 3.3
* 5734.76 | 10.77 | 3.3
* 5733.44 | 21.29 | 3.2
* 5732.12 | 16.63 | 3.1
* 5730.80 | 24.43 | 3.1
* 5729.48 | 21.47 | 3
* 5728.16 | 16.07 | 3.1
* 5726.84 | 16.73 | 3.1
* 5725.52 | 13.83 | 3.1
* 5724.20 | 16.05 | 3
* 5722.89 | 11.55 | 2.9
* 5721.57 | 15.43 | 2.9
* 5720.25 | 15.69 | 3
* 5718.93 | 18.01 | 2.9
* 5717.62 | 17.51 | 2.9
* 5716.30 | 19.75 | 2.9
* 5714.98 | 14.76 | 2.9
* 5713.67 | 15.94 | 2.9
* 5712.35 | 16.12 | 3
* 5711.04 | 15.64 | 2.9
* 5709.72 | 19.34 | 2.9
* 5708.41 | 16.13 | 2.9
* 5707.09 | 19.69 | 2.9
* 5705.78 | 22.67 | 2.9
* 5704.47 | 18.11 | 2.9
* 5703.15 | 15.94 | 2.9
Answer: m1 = 1.0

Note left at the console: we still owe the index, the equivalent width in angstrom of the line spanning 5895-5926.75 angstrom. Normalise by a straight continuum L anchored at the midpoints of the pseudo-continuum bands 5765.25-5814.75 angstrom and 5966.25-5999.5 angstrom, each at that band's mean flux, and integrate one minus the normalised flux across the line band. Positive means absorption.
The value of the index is 0.7 angstrom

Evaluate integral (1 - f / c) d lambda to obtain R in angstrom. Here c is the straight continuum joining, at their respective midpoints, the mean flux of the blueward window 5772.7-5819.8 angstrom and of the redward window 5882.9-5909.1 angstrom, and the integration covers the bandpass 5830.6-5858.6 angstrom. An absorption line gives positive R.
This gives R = -0.5 angstrom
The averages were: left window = 17.2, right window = 17.2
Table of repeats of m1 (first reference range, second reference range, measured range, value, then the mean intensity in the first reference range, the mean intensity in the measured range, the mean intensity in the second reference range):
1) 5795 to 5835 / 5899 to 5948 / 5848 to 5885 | -1.4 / 16.3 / 17.4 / 17.2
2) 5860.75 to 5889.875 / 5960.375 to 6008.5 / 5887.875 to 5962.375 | -1.2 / 16.9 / 17.4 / 17.5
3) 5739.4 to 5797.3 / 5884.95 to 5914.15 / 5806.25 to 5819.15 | -0.2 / 17.2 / 17.4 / 16.9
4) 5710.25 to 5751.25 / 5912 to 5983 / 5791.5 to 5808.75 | 1.0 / 17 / 16.2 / 17.7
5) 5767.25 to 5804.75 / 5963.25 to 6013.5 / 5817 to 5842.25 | 2.7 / 17.9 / 15.9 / 17.4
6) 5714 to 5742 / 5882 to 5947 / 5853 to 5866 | 0.1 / 16.9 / 17.1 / 17.3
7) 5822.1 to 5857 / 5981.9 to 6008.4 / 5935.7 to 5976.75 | -1.1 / 17.1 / 17.7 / 17.3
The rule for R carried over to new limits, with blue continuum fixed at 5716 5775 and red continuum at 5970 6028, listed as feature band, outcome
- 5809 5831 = 0.3 angstrom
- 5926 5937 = -0.6 angstrom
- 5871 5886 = -0.8 angstrom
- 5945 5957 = -0.6 angstrom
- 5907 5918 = 0.0 angstrom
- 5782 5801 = -0.3 angstrom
